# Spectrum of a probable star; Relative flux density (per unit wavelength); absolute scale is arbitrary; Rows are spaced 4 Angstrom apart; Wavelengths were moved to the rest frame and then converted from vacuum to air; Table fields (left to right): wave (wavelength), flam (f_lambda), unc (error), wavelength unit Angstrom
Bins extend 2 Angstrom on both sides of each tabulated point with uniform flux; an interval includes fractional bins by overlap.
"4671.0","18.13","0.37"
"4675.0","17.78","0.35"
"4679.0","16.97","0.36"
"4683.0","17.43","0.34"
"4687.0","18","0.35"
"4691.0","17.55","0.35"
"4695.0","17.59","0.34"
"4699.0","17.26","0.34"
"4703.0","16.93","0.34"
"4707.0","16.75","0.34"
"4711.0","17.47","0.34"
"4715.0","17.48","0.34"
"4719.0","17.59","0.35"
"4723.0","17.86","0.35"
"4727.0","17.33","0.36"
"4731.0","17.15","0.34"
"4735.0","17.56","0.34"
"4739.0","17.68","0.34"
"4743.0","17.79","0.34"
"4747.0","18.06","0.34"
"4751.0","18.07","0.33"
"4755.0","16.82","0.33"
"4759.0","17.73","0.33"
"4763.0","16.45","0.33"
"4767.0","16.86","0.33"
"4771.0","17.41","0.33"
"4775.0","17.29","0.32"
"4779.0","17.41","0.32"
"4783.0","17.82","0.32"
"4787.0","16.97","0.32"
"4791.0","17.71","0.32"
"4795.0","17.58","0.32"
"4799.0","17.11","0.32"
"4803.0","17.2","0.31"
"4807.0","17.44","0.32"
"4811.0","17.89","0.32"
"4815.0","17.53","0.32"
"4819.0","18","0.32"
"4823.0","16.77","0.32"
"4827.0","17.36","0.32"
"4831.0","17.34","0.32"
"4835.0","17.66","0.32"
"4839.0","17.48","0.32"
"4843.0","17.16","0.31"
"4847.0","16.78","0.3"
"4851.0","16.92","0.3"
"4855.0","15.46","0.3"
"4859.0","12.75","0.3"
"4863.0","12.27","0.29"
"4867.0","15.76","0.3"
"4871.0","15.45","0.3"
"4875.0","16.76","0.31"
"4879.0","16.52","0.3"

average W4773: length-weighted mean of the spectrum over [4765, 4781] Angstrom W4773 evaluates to 17.2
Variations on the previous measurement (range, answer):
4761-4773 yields 16.9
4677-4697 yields 17.5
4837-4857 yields 16.8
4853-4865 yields 13.5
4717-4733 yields 17.5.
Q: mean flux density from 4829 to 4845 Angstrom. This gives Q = 17.4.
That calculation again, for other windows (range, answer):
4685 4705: 17.5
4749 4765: 17.3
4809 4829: 17.5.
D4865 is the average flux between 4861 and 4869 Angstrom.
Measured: 14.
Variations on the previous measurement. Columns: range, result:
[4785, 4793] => 17.3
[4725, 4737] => 17.3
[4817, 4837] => 17.4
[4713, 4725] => 17.6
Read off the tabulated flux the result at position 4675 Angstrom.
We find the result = 17.78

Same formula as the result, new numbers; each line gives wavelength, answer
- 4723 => 17.86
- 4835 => 17.66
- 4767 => 16.86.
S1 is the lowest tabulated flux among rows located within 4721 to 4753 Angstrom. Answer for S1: 17.15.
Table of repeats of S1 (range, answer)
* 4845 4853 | 16.78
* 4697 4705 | 16.93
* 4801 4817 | 17.2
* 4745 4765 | 16.45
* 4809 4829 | 16.77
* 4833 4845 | 17.16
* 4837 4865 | 12.27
